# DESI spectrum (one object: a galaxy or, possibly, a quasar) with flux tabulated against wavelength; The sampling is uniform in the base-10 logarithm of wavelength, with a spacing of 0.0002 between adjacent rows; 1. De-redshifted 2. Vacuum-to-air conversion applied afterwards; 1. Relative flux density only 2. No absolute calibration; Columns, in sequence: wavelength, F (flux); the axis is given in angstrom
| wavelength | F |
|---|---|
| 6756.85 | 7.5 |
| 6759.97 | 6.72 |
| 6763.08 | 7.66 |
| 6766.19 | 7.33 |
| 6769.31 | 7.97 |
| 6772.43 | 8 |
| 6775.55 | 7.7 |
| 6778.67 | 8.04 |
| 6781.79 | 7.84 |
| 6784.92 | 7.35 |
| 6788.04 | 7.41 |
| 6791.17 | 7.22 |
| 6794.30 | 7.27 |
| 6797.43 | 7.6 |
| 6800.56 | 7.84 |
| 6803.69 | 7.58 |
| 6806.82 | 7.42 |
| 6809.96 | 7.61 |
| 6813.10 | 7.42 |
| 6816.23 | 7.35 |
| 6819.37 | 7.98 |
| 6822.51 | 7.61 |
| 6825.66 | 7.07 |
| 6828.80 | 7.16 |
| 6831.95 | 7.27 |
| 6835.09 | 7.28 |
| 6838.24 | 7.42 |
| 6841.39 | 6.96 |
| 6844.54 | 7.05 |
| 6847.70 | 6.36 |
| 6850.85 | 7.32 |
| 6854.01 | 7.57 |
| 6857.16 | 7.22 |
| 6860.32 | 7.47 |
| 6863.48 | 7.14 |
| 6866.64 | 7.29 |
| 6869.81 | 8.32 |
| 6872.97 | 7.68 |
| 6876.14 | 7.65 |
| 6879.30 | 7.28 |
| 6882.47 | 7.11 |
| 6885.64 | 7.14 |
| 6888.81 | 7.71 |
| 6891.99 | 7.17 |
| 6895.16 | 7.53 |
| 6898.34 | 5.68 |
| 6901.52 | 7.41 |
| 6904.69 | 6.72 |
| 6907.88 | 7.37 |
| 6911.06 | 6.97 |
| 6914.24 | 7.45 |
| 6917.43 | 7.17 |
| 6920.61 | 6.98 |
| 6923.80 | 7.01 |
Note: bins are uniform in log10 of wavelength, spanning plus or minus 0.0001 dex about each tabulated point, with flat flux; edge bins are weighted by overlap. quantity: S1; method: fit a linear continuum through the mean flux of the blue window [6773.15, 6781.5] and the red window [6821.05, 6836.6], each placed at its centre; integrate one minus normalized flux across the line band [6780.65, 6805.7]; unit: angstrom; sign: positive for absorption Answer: 0.6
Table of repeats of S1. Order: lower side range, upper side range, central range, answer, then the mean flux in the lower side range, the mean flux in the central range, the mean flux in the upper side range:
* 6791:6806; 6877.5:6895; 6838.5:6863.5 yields 0.8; 7.53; 7.15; 7.31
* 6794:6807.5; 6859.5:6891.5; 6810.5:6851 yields 1.5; 7.58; 7.26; 7.47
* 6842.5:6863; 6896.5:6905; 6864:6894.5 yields -2.7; 7.16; 7.47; 6.61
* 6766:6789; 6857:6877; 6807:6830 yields 0.6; 7.73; 7.46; 7.55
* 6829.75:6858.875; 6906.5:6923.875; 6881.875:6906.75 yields 0.4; 7.16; 7.06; 7.17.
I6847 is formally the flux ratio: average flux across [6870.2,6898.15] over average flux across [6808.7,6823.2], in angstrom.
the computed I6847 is 0.97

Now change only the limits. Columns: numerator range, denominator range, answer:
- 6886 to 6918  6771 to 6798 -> 0.94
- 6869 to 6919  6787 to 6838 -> 0.97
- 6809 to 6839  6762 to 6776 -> 0.96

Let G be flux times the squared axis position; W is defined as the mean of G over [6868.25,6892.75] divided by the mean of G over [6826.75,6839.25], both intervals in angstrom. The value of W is 1.05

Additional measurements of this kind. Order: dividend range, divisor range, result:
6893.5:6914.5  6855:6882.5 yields 0.94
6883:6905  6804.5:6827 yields 0.96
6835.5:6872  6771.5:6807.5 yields 0.98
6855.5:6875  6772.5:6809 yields 1.01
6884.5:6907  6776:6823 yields 0.96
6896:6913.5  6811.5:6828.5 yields 0.95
